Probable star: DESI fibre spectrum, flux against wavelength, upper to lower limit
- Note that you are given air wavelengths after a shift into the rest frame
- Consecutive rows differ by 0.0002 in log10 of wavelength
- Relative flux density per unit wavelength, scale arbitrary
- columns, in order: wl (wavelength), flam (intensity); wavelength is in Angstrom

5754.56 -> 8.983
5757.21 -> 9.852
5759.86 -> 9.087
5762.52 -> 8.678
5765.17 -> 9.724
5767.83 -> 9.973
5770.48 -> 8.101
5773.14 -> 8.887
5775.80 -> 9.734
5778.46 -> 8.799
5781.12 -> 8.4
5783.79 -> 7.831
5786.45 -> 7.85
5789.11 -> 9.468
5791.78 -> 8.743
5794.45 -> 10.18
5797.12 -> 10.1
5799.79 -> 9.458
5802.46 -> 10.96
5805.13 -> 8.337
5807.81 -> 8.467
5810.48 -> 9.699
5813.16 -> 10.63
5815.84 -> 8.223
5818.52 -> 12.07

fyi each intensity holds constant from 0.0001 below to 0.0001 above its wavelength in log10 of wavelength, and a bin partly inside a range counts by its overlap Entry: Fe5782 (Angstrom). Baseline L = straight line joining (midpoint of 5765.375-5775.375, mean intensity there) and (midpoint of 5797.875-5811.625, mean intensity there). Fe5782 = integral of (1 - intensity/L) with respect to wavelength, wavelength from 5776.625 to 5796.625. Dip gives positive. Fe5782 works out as 0.9 Angstrom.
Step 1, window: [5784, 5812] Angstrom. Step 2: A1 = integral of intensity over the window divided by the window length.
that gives 9.28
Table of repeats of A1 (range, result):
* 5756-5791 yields 8.95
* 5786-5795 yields 9.08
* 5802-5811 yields 9.18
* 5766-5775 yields 9.07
